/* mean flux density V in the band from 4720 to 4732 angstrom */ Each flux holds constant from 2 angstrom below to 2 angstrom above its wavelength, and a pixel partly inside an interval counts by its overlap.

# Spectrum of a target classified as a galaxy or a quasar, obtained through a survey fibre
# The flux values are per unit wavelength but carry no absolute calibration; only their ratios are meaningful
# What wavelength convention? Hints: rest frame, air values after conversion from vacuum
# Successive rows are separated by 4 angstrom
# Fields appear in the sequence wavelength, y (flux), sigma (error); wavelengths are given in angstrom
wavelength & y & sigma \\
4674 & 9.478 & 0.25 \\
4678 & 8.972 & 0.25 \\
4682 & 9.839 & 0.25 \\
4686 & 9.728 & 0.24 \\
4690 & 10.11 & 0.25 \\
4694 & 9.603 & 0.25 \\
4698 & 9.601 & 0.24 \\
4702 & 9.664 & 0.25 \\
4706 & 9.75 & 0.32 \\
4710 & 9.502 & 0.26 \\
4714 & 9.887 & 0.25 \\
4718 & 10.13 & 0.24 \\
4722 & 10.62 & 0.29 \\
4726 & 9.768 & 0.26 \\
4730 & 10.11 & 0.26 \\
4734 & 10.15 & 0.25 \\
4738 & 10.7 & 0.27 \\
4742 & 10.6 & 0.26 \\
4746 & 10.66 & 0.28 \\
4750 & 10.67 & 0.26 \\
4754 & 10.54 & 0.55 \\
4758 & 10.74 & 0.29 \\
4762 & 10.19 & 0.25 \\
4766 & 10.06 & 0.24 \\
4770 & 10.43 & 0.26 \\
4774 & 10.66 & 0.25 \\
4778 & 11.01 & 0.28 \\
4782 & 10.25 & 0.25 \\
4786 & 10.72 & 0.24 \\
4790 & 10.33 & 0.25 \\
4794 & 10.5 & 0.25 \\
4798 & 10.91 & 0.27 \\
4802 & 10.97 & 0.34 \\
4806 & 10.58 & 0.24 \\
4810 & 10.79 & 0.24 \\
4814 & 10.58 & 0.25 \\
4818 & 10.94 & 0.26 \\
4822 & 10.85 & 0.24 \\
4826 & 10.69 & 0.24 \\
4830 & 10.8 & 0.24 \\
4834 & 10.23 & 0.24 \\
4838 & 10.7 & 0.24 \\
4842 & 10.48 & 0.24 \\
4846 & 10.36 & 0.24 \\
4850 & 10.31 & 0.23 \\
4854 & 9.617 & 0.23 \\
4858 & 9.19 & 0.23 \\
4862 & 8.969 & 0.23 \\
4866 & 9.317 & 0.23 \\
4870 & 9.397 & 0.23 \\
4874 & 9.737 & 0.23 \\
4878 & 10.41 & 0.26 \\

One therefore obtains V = 10.2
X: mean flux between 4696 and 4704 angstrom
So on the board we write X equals 9.63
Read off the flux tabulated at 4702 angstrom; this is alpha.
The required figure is 9.664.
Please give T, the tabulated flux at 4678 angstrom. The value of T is 8.972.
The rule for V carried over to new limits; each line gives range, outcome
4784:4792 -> 10.5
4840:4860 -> 9.99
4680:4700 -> 9.78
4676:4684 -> 9.41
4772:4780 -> 10.8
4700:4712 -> 9.64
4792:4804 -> 10.8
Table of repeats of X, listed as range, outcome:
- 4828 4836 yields 10.5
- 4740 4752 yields 10.6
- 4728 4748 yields 10.4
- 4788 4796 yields 10.4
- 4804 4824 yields 10.7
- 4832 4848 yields 10.4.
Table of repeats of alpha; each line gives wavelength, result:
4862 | 8.969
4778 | 11.01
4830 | 10.8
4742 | 10.6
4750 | 10.67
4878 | 10.41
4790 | 10.33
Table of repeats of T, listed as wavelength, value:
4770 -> 10.43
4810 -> 10.79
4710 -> 9.502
